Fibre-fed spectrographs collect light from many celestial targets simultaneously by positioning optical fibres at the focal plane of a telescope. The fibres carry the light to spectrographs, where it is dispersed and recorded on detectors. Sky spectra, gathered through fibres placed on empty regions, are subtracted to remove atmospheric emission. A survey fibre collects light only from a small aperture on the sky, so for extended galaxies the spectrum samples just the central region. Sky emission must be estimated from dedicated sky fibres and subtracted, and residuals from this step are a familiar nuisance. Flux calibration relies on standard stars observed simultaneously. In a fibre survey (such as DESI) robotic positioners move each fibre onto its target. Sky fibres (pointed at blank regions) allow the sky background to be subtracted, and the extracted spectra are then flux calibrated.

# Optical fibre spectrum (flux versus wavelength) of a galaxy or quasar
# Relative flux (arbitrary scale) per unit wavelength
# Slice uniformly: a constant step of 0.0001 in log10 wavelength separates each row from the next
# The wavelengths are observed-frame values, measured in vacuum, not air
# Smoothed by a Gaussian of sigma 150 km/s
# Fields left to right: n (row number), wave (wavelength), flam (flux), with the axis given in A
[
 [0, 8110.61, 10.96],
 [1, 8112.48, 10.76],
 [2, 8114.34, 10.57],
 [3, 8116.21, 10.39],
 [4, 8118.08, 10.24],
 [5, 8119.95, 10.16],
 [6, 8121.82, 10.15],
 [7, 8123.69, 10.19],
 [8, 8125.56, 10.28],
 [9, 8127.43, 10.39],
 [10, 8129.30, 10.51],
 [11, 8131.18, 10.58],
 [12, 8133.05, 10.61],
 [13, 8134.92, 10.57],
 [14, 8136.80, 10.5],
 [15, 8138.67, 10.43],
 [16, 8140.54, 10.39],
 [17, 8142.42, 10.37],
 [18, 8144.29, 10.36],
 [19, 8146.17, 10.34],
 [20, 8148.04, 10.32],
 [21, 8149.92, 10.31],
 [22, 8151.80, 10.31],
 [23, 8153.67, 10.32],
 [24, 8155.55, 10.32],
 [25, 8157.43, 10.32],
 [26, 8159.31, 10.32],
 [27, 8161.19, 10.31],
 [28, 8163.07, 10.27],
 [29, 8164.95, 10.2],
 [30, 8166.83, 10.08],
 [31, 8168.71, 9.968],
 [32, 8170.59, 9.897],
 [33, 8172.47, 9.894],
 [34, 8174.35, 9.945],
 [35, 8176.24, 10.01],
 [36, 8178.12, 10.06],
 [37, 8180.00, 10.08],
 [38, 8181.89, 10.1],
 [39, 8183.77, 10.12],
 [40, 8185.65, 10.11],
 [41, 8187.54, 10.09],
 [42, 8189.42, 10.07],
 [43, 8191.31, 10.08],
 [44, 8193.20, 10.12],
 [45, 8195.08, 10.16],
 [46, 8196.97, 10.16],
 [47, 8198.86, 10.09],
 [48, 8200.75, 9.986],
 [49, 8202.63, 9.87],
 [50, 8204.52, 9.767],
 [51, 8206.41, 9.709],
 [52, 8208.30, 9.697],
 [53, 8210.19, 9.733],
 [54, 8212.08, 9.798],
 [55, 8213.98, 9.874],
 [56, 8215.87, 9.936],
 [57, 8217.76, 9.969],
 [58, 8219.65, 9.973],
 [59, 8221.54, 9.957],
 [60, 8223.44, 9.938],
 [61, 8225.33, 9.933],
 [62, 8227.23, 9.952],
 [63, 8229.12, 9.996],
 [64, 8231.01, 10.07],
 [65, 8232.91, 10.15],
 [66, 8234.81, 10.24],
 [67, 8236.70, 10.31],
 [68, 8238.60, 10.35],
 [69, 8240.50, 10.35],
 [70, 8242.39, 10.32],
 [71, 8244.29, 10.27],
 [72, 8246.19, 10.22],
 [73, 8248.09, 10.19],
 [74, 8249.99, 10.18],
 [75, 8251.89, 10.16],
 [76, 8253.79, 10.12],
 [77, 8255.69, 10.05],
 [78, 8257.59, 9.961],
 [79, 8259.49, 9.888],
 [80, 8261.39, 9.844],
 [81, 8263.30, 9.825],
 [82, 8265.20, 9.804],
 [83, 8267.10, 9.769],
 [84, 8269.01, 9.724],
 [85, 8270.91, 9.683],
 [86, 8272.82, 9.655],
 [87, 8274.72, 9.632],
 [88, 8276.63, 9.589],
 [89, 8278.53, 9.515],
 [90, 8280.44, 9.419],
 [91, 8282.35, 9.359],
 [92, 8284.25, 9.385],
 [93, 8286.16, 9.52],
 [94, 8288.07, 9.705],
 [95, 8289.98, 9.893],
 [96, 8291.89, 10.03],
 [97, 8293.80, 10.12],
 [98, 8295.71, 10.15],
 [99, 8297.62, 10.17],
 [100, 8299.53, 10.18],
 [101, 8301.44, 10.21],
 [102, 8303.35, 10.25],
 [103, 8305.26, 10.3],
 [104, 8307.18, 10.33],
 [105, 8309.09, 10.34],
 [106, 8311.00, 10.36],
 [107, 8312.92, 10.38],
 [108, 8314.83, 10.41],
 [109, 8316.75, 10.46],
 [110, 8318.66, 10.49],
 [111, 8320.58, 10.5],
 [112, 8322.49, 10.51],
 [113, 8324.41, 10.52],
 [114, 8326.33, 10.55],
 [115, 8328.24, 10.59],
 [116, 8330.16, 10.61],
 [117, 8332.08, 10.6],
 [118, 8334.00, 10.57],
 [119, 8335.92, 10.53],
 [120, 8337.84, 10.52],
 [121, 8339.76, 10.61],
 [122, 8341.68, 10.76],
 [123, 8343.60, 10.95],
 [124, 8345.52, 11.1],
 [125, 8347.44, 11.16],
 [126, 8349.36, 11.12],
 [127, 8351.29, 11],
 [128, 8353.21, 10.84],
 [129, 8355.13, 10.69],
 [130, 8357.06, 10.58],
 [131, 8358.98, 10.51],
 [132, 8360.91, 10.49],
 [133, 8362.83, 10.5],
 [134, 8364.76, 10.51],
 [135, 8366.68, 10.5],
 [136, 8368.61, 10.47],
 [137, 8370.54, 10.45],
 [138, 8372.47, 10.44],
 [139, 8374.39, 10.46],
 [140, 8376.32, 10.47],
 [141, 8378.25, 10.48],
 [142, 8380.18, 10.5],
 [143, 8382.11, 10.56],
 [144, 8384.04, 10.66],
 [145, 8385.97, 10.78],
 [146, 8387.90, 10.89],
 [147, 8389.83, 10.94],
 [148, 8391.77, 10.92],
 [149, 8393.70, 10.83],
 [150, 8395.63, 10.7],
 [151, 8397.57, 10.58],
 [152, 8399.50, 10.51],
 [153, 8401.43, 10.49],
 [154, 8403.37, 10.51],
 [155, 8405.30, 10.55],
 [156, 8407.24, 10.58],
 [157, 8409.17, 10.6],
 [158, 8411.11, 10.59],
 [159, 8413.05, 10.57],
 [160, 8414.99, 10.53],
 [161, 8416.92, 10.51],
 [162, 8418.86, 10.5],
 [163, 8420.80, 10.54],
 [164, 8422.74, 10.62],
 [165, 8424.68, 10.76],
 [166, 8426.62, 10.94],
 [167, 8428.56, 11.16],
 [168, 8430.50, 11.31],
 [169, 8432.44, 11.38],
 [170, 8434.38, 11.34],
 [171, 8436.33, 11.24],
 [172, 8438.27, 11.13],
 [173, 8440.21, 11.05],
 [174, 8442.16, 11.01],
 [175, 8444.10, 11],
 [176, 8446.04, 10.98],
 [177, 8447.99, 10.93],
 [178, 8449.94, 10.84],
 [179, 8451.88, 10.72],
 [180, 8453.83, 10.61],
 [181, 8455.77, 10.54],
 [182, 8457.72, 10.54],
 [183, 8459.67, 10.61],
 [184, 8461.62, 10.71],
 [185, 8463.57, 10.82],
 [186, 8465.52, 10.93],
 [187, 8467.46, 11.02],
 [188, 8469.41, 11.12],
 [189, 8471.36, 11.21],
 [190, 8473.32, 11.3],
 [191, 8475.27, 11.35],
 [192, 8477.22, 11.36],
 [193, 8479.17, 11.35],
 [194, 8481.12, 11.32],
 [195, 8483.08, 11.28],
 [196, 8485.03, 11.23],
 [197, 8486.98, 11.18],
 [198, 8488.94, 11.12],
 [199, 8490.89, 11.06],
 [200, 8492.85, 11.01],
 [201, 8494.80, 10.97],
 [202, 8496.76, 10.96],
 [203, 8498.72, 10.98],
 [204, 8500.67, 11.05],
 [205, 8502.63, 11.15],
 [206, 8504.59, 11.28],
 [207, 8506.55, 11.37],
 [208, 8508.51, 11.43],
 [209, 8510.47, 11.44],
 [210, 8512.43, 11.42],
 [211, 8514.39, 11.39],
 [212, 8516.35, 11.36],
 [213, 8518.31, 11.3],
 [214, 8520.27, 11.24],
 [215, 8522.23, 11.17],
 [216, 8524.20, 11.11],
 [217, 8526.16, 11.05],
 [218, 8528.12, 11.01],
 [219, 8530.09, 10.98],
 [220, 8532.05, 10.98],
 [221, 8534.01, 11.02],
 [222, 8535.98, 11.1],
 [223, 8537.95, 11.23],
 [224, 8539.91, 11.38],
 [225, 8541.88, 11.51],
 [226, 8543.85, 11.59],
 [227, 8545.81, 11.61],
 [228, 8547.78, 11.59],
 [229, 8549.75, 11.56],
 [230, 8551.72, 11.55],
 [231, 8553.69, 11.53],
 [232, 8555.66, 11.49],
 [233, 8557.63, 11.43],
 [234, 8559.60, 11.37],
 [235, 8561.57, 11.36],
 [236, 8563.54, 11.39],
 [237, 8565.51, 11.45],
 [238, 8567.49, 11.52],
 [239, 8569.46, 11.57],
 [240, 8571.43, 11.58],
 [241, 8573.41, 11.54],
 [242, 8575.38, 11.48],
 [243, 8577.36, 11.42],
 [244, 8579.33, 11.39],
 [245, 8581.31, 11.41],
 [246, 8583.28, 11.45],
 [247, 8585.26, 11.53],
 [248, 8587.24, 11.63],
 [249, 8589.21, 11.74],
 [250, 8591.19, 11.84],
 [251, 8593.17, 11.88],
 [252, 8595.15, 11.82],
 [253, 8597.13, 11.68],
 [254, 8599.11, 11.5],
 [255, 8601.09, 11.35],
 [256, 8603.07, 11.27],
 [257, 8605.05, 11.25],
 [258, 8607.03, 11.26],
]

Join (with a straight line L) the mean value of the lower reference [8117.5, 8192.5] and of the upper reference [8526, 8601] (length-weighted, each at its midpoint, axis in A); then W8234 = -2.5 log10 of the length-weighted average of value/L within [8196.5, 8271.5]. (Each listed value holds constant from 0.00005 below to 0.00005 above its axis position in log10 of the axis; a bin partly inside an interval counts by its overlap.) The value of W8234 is 0.05 mag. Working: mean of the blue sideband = 10.2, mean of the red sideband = 11.5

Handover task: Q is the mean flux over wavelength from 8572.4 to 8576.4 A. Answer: 11.5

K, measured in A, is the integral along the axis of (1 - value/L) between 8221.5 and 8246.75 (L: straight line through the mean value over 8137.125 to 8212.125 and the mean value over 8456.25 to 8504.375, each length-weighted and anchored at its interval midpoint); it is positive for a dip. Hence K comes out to 0.4 A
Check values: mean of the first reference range 10.1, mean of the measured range 10.2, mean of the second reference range 11.1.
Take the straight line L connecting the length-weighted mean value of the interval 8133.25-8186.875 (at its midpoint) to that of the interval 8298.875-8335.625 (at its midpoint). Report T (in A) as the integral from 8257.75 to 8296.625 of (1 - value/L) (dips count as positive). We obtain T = 2.4 A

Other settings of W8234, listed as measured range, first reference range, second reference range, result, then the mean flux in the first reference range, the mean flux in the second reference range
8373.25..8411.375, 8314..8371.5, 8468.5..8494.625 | 0.02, 10.6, 11.2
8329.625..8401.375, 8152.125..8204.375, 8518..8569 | 0.01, 10.1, 11.3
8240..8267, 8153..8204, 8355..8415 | 0.02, 10.1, 10.6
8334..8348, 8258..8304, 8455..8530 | -0.06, 9.8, 11.1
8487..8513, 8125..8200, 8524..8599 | 0.01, 10.2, 11.4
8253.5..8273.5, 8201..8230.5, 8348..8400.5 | 0.03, 9.88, 10.6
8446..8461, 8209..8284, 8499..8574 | 0.02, 9.93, 11.3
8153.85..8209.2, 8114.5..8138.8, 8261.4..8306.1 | 0.01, 10.4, 9.82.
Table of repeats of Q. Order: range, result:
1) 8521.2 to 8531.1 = 11.1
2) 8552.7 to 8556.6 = 11.5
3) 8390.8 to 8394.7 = 10.9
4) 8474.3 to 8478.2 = 11.4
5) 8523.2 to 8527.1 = 11.1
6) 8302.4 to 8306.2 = 10.3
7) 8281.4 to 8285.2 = 9.39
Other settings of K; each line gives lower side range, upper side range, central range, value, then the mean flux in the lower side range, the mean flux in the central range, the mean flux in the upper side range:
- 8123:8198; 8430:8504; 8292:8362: 0.93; 10.2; 10.5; 11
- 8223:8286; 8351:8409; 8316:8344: -0.65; 9.93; 10.6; 10.6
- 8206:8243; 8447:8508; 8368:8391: 0.09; 10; 10.6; 11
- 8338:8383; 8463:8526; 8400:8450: 0.40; 10.7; 10.8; 11.2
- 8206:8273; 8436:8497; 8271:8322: 1.19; 9.99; 10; 11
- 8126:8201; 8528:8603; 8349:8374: 0.53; 10.2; 10.6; 11.5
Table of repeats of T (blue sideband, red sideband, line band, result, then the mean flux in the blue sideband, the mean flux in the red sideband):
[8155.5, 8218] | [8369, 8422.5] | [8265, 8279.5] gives 0.8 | 10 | 10.6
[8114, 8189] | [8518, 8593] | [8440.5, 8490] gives 0.6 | 10.3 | 11.4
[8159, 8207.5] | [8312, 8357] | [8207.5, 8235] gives 0.7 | 10.1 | 10.7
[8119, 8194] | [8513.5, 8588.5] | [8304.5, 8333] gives 0.6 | 10.2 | 11.4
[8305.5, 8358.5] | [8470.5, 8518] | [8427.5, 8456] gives 0.0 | 10.6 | 11.2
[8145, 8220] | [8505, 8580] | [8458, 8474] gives 0.2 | 10.1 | 11.4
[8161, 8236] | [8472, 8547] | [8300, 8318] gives 0.2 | 10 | 11.2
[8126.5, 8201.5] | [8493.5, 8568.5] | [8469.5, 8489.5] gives -0.2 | 10.2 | 11.3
